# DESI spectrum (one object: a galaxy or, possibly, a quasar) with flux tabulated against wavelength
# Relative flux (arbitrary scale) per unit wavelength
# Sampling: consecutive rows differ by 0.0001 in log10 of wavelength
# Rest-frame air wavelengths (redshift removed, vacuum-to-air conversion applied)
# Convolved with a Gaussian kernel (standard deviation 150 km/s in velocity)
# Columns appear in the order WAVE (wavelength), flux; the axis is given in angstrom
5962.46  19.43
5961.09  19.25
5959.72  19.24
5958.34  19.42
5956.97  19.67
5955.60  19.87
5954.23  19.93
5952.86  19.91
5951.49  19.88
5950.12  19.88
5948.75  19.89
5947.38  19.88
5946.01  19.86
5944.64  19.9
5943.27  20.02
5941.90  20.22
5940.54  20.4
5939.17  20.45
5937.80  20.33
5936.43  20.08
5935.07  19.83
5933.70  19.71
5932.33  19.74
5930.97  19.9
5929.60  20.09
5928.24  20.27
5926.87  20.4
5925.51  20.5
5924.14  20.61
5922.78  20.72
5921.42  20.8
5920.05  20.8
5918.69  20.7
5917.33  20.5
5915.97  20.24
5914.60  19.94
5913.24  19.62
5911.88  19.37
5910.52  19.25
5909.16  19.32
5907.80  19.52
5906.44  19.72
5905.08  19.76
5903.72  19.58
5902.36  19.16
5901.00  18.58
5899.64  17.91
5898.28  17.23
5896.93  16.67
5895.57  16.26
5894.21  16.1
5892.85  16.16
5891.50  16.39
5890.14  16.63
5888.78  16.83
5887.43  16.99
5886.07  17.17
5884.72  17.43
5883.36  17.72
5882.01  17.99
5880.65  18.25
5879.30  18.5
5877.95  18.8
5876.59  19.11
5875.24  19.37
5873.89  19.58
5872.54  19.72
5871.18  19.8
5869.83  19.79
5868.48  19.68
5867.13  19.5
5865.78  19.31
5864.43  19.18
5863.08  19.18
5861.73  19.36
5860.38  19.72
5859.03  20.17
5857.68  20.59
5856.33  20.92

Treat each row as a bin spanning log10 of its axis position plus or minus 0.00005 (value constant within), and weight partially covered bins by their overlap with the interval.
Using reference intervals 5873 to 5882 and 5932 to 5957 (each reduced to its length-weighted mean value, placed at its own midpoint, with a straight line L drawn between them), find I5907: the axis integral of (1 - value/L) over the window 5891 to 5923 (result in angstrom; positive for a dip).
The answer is 0.8 angstrom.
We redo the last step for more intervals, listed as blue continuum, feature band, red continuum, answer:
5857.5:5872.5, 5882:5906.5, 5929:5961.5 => 2.7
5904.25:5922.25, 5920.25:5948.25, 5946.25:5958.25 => -0.4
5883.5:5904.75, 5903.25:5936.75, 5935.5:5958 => -2.5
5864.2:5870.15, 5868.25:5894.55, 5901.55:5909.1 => 1.9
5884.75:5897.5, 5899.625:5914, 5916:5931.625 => -0.7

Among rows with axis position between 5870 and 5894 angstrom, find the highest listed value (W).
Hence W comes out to 19.8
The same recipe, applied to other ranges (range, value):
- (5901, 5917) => 20.24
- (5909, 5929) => 20.8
